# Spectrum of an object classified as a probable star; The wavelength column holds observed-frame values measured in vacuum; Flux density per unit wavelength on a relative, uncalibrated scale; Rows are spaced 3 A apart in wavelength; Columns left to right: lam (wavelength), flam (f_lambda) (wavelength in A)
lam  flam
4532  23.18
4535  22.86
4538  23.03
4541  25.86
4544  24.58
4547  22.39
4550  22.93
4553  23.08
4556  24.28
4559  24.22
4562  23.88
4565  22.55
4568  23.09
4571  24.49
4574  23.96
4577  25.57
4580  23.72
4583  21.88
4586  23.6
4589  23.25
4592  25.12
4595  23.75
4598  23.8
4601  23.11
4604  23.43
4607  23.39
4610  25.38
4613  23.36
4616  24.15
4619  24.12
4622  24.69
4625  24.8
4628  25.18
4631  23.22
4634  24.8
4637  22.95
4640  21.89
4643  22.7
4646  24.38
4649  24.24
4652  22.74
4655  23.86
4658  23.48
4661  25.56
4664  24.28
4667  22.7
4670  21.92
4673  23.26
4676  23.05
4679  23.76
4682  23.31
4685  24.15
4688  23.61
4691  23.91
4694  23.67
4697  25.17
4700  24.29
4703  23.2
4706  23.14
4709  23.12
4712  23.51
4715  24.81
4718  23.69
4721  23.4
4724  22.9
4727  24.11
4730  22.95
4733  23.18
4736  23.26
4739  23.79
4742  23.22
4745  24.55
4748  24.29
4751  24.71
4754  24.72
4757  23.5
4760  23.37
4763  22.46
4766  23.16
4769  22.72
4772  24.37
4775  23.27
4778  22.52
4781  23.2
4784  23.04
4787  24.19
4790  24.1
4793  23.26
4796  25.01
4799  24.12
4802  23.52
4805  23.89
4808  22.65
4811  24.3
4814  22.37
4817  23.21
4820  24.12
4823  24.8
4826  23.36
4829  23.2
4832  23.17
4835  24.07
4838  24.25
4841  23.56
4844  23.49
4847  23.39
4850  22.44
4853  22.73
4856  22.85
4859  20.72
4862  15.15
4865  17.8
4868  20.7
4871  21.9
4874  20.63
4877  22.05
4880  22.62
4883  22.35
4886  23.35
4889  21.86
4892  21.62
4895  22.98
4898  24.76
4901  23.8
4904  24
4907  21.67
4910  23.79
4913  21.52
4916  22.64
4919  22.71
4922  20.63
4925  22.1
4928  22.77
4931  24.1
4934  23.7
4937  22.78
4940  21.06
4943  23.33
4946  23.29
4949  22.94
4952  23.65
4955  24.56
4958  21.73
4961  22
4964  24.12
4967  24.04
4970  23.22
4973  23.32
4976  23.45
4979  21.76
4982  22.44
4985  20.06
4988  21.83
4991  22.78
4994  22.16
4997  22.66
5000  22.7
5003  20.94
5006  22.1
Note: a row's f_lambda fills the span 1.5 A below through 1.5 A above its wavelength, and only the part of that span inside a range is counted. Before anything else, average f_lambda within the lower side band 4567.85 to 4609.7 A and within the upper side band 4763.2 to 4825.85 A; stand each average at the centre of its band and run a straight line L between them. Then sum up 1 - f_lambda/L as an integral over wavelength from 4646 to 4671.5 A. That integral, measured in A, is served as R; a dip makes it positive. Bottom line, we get 0.08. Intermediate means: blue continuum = 23.8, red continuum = 23.6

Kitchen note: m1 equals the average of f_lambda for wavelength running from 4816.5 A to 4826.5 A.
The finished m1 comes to 24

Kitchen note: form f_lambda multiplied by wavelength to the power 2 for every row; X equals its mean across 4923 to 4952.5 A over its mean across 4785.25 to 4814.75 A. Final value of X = 1.02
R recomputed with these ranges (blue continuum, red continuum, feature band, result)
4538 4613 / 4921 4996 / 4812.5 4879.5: 2.2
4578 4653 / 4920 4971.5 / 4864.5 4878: 1.4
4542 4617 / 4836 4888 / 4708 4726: -0.6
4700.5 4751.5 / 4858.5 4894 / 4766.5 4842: -4.7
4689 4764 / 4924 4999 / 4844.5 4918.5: 3.5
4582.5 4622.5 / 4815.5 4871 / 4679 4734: -1.2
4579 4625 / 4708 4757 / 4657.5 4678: 0.3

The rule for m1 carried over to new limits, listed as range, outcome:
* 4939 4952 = 22.8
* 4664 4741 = 23.5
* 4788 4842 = 23.7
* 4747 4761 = 24.1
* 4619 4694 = 23.7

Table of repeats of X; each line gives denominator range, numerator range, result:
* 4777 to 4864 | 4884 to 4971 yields 1.04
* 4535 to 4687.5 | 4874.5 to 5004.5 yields 1.10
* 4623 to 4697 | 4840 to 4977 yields 1.05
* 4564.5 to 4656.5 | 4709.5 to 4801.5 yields 1.06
